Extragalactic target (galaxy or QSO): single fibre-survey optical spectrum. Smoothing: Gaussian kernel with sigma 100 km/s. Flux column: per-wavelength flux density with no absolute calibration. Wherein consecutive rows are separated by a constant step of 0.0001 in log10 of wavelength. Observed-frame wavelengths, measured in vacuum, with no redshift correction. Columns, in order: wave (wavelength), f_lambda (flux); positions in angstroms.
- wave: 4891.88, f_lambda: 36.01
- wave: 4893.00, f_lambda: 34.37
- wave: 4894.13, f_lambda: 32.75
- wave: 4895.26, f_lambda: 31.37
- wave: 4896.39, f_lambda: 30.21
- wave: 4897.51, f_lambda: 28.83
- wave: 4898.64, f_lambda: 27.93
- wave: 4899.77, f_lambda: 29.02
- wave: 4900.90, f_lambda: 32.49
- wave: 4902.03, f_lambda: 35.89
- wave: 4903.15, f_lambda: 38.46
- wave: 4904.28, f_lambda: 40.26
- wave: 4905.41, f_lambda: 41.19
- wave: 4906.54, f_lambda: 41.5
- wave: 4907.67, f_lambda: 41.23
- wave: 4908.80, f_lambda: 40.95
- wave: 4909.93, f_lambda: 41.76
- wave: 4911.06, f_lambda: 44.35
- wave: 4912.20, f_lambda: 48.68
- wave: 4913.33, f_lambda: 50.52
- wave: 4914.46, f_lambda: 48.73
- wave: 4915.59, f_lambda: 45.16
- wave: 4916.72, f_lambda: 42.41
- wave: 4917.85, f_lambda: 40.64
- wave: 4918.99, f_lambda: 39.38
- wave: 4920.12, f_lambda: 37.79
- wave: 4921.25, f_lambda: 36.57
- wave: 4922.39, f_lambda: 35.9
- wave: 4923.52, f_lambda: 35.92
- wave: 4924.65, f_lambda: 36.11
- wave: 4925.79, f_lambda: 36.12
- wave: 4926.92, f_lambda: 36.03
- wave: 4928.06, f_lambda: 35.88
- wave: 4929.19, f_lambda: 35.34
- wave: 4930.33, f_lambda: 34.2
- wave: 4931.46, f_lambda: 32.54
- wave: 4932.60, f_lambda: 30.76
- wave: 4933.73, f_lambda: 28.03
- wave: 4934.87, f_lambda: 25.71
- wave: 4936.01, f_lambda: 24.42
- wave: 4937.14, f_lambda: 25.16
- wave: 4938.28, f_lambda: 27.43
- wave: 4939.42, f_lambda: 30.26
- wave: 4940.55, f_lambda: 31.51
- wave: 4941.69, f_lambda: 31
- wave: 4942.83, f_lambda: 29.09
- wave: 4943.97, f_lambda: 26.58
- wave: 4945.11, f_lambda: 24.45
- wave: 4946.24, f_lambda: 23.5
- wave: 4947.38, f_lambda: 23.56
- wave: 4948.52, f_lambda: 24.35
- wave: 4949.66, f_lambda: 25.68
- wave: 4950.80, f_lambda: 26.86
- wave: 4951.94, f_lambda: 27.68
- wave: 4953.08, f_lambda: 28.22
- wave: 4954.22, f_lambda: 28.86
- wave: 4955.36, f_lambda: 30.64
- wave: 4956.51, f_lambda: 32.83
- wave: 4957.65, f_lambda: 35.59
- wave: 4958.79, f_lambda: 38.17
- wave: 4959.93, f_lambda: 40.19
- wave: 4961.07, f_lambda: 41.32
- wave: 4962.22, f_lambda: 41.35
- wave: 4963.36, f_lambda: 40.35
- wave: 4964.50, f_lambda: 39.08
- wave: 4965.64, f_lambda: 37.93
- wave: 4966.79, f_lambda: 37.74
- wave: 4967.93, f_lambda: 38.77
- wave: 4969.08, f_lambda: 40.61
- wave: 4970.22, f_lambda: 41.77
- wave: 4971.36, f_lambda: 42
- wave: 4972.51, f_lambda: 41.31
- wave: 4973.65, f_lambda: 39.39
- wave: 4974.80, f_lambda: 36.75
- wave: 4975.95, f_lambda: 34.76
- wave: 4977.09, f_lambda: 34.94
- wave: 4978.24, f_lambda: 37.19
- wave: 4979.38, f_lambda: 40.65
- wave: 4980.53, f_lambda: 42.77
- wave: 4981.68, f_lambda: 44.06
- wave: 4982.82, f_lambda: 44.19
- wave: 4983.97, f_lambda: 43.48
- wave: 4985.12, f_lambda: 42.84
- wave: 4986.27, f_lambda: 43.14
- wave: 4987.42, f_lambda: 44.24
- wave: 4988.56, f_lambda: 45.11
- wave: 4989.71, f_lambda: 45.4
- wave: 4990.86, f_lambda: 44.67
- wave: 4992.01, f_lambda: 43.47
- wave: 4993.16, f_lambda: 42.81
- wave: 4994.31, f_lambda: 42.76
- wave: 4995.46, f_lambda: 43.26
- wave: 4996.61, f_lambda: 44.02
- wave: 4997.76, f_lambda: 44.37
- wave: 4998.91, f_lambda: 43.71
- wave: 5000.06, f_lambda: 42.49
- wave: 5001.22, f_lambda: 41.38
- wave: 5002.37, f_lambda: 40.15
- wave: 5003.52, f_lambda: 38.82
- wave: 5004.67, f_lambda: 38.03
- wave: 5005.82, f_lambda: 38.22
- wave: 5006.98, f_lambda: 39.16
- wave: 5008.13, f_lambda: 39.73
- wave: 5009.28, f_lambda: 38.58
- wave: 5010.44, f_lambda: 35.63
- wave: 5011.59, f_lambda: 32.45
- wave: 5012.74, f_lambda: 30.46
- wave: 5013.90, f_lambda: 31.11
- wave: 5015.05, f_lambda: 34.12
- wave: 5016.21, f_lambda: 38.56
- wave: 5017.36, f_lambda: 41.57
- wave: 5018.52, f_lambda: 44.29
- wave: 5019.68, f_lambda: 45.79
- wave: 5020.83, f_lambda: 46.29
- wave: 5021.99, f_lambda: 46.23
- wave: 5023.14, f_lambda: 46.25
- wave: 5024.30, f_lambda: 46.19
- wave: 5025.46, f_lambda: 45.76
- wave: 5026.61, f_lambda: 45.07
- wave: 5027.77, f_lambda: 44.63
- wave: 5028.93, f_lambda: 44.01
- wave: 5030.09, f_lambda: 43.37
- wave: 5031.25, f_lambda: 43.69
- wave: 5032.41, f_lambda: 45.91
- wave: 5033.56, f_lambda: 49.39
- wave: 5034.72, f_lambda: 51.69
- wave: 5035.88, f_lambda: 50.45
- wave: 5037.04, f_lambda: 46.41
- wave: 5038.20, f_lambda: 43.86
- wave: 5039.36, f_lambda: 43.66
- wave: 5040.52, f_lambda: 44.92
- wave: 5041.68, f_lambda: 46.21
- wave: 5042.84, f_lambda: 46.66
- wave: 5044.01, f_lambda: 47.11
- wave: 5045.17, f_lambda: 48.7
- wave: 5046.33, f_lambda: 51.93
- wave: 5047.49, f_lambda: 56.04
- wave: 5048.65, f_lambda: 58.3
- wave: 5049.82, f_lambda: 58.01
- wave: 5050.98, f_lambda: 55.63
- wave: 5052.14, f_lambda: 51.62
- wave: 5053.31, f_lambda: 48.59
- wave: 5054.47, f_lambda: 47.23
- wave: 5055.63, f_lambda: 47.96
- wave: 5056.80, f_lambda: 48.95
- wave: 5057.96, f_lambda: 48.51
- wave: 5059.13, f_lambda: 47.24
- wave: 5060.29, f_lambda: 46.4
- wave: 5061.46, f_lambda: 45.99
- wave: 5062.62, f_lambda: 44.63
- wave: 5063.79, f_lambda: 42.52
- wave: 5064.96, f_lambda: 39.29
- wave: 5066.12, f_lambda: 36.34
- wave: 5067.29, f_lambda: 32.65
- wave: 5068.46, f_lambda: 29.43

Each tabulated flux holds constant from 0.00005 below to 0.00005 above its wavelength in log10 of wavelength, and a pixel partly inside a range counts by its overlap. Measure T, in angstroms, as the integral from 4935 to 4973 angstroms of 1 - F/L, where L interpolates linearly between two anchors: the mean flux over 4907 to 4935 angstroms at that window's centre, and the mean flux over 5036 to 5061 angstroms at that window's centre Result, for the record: 8.16 angstroms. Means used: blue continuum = 38.6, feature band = 32.6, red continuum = 49.2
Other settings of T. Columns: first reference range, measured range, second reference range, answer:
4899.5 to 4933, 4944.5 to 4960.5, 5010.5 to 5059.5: 4.6 angstroms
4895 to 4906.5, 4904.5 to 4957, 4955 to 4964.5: 2.4 angstroms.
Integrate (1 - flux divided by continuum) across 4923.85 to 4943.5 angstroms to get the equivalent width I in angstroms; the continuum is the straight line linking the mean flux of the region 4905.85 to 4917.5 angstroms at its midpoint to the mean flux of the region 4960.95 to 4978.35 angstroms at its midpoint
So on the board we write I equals 5.21 angstroms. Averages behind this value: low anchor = 44.4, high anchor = 39.1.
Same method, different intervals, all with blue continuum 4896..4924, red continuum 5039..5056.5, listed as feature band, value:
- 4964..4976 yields 1.3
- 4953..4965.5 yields 1.9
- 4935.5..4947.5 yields 4.2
